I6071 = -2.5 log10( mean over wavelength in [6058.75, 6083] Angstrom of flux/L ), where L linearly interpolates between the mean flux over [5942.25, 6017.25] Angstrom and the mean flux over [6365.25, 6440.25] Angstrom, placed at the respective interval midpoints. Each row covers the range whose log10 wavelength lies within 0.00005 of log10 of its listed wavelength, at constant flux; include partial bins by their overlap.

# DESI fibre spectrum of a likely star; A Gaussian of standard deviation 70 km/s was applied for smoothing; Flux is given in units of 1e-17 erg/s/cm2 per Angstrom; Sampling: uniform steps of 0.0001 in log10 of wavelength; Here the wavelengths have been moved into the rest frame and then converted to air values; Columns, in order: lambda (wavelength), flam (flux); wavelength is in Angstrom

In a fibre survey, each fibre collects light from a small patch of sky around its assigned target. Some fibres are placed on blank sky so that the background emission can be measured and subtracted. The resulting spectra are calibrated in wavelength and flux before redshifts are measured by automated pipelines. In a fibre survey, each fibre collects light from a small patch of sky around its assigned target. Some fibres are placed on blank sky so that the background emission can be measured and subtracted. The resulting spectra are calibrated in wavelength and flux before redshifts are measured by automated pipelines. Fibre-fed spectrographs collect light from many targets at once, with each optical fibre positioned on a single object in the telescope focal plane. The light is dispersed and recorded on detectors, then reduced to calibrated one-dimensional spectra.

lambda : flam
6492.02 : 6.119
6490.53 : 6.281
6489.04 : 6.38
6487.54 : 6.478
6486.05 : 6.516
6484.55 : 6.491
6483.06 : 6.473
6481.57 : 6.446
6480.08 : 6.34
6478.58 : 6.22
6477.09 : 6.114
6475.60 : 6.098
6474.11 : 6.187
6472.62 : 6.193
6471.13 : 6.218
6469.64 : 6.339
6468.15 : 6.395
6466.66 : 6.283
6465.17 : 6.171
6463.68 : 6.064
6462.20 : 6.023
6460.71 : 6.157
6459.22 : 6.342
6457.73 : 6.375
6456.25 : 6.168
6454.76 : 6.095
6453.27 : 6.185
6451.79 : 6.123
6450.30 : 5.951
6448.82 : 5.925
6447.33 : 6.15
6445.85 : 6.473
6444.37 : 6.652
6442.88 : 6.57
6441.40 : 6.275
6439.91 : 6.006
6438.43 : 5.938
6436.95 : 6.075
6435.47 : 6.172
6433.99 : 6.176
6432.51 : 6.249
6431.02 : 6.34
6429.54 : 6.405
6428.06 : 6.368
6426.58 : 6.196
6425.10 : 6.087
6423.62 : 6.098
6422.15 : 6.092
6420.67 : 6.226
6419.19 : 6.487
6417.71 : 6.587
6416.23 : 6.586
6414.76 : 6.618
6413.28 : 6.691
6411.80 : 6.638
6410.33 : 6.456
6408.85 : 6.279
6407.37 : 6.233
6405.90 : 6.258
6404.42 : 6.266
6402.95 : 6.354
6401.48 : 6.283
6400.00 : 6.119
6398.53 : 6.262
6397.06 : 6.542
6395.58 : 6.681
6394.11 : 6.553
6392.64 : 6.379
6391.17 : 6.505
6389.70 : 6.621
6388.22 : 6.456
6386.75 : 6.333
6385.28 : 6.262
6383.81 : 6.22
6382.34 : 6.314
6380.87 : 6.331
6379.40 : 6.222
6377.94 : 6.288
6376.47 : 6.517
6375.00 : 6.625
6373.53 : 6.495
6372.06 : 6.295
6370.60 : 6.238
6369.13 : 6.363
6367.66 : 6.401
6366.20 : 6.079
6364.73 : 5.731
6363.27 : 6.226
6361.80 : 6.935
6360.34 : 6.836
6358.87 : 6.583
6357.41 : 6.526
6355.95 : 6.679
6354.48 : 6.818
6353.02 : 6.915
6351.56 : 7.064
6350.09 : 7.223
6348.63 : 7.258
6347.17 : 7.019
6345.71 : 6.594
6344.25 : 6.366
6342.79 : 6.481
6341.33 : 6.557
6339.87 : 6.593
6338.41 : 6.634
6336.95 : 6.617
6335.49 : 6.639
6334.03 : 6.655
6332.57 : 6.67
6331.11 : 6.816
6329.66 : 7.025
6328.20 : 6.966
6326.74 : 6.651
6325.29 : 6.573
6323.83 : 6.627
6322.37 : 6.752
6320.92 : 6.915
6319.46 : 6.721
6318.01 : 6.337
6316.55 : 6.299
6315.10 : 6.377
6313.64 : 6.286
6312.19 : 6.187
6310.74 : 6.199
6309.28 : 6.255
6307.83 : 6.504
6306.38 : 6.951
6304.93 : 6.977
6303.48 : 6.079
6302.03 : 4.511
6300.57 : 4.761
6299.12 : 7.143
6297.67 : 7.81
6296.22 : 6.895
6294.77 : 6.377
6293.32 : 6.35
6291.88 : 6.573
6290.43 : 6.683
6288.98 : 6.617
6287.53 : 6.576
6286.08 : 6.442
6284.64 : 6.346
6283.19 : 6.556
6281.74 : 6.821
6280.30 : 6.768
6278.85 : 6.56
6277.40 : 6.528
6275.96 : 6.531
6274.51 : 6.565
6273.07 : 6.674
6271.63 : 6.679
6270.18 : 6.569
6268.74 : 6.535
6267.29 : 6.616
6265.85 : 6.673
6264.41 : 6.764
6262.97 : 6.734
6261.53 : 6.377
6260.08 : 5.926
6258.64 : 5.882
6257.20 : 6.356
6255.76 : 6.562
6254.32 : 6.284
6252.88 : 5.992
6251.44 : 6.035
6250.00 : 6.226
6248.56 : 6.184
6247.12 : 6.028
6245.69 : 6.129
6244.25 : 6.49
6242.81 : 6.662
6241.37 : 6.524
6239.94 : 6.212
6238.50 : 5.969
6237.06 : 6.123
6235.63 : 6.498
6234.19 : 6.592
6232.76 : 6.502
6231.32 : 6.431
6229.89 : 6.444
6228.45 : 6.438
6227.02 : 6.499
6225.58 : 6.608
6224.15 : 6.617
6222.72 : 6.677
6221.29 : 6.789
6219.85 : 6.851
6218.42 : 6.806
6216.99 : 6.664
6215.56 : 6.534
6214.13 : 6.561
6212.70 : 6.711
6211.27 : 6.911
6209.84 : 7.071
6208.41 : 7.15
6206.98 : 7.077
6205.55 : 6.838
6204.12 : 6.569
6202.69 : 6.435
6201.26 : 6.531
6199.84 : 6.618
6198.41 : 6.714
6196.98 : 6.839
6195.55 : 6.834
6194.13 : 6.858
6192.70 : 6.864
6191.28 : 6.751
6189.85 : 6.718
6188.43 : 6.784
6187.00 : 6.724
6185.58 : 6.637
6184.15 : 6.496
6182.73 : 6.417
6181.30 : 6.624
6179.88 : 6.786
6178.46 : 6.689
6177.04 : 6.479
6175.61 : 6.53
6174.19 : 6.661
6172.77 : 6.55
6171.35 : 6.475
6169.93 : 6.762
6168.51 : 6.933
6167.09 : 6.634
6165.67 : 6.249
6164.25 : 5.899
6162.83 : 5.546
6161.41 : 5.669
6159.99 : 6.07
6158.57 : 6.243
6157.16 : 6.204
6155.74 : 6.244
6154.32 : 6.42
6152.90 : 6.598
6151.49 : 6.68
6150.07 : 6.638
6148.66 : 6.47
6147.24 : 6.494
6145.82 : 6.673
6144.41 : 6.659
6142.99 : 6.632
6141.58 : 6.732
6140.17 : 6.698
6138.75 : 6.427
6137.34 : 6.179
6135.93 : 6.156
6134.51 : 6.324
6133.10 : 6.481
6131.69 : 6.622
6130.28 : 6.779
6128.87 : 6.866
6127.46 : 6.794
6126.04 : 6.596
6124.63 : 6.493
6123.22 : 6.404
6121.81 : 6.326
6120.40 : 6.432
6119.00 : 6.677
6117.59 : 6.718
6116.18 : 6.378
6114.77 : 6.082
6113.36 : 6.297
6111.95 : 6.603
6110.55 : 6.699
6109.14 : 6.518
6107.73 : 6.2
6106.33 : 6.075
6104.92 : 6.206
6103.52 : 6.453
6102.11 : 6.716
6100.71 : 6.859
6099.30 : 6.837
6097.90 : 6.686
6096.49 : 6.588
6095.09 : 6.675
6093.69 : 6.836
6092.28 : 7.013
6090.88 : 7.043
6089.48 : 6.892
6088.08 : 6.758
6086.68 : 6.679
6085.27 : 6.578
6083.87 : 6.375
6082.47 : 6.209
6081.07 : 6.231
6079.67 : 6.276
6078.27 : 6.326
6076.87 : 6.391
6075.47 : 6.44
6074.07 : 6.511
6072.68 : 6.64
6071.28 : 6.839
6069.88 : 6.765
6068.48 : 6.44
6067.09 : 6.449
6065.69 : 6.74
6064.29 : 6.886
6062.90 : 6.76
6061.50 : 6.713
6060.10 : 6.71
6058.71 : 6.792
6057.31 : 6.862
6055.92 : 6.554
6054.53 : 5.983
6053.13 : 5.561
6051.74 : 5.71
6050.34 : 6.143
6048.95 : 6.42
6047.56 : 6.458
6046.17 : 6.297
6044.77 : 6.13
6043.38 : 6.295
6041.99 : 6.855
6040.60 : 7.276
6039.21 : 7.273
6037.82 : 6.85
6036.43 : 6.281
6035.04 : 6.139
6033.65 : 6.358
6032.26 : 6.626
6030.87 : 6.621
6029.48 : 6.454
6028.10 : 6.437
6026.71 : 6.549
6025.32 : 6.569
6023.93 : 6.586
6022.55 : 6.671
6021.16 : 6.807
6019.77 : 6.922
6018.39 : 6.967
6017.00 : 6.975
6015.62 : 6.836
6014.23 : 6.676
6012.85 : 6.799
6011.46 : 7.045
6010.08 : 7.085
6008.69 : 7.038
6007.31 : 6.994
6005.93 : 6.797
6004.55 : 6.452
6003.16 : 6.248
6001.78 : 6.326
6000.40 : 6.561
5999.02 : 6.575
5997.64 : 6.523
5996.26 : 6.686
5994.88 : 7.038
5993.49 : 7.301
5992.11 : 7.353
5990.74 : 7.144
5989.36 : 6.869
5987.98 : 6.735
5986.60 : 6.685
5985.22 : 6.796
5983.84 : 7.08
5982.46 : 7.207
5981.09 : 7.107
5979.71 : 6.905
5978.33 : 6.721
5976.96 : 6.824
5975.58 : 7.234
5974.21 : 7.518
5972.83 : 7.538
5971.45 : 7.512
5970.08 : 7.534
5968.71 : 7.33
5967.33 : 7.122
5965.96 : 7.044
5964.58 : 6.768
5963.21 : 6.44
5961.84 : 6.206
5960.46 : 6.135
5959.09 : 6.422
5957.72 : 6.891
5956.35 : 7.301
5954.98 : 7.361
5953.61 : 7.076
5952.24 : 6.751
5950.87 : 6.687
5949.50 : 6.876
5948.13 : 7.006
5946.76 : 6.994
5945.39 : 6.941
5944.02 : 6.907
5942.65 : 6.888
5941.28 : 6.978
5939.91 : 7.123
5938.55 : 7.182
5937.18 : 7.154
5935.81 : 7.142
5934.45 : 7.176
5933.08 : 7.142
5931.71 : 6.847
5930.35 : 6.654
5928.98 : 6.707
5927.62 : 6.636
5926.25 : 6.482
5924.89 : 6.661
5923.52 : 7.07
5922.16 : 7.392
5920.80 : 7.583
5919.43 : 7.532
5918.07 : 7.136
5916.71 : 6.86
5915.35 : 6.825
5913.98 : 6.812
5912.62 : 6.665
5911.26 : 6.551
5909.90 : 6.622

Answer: 0.04 mag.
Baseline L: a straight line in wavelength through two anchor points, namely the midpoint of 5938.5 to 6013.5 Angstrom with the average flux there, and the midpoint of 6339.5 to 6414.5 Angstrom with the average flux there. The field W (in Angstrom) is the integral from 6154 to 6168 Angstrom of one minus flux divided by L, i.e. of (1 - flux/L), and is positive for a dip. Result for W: 1.2 Angstrom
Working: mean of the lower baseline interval 6.92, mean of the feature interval 6.12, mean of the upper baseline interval 6.49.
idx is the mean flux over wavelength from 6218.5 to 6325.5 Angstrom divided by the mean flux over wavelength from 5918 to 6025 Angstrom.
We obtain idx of 0.9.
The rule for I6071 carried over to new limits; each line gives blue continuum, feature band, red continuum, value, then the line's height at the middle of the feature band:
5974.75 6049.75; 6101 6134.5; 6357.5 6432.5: 0.025 mag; 6.65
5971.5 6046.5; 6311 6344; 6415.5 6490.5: -0.031 mag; 6.41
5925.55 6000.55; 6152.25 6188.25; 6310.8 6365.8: 0.058 mag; 6.78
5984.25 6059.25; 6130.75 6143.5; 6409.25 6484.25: 0.011 mag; 6.55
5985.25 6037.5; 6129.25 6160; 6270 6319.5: 0.019 mag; 6.6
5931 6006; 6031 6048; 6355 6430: 0.043 mag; 6.84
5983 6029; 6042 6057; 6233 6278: 0.086 mag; 6.72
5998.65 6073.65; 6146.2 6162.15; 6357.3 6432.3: 0.032 mag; 6.53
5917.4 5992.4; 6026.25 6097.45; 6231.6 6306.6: 0.041 mag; 6.8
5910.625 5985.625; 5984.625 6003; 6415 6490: 0.017 mag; 6.91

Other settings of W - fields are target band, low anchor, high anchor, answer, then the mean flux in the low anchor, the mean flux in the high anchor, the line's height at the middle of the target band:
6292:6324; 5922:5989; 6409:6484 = 0.2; 6.95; 6.27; 6.46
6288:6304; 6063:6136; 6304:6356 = 0.7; 6.56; 6.67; 6.65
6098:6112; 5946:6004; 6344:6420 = 0.5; 6.91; 6.49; 6.78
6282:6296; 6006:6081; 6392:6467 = -0.3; 6.6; 6.29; 6.4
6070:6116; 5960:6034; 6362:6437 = 1.2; 6.84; 6.35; 6.72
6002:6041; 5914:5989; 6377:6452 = 0.9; 6.98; 6.32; 6.88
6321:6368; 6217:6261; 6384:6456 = -2.5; 6.38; 6.32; 6.34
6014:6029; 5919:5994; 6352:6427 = 0.4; 6.99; 6.41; 6.9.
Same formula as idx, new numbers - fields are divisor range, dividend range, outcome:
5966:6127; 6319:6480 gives 0.96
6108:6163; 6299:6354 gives 1.02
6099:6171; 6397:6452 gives 0.97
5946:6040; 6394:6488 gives 0.92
